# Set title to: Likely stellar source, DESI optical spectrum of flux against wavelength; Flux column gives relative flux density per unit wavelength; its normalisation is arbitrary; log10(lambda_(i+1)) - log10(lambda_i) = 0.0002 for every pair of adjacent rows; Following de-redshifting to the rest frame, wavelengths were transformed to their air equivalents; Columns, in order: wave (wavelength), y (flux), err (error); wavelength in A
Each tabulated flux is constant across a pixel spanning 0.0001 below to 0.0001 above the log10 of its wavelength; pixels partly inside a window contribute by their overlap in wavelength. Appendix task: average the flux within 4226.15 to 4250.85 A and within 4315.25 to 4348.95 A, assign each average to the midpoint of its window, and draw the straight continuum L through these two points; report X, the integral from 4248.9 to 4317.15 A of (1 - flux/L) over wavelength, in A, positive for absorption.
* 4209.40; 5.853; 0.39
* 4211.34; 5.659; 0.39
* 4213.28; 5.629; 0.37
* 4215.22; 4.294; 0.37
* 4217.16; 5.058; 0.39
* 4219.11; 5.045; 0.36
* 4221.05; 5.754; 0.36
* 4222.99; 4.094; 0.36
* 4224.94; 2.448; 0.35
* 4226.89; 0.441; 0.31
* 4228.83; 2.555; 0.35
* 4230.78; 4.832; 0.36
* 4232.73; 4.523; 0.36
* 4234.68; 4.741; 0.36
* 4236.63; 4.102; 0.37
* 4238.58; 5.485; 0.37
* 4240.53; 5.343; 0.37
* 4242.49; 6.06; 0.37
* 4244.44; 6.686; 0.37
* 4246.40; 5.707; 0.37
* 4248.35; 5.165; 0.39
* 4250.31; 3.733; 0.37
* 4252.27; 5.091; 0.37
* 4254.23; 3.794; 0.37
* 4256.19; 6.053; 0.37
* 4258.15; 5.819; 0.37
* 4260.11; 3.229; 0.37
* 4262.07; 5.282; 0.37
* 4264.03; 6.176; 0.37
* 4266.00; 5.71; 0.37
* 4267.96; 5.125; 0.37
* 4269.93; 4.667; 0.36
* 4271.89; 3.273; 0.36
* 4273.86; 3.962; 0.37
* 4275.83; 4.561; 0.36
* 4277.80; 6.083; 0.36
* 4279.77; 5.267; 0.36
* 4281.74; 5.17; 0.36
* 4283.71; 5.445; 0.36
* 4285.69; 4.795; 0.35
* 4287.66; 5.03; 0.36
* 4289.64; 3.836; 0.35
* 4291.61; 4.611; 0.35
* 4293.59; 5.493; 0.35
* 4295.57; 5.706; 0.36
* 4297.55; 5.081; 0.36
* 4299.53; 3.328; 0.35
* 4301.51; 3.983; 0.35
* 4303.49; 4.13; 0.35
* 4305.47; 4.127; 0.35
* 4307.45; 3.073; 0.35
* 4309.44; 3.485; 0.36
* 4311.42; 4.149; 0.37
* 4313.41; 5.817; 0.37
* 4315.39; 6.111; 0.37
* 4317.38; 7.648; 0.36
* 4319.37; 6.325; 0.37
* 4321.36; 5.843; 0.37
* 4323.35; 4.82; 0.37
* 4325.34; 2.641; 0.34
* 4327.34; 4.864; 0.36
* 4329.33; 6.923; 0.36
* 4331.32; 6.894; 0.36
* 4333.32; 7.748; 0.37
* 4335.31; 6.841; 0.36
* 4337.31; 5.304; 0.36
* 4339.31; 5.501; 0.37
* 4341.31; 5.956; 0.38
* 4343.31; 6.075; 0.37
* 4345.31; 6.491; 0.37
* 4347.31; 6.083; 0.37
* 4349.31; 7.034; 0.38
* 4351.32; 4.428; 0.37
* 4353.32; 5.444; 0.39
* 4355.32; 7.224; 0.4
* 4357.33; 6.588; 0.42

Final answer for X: 6.4 A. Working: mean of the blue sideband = 4.62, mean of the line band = 4.78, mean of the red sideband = 6.02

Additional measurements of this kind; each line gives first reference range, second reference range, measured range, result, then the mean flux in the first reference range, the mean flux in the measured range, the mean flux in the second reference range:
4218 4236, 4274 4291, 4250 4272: -1.94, 3.84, 4.93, 4.96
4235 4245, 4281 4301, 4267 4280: 0.92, 5.44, 4.67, 4.82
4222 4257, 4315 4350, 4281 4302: 2.23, 4.49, 4.78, 6.05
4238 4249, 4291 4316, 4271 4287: 0.59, 5.77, 4.83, 4.52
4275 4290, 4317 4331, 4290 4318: 3.25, 5.08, 4.71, 5.55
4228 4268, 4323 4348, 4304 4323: 1.80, 5.02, 5.14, 5.88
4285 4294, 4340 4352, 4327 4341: -1.45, 4.71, 6.35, 6.04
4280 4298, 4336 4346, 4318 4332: 0.28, 5.03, 5.5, 5.87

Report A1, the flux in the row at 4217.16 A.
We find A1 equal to 5.058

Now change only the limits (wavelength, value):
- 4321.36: 5.843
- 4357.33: 6.588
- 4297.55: 5.081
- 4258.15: 5.819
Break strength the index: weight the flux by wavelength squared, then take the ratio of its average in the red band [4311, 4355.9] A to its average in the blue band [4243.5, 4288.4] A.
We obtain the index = 1.2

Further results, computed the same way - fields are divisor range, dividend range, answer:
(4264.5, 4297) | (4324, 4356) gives 1.24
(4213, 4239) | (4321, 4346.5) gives 1.48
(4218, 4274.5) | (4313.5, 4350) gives 1.35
